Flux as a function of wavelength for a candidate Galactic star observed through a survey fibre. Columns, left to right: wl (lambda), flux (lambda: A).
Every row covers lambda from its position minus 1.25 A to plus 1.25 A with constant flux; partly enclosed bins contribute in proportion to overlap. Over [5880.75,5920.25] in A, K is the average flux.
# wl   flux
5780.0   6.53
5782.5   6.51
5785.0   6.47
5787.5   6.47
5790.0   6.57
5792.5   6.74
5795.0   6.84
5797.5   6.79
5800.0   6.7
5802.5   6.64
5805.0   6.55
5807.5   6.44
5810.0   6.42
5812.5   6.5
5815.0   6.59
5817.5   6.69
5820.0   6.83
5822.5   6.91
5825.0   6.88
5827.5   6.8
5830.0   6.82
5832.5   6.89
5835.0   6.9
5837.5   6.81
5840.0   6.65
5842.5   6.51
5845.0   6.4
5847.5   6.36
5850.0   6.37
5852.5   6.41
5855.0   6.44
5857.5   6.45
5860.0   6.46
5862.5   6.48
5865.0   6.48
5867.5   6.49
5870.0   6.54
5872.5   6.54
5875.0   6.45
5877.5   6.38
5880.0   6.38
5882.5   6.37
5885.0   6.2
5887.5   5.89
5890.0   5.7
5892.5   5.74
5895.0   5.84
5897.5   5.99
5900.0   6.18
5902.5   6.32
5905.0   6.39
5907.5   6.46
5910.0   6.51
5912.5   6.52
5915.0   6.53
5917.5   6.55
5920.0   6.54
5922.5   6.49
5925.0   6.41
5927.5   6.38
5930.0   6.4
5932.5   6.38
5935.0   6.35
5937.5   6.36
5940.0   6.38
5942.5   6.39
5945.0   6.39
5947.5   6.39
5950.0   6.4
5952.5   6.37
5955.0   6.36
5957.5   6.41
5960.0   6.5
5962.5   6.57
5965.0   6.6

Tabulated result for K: 6.23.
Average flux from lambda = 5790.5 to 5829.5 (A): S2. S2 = 6.69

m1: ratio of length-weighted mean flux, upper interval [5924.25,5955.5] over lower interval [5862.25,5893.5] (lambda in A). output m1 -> 1.0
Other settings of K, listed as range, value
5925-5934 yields 6.39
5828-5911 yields 6.39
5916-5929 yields 6.47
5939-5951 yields 6.39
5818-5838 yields 6.85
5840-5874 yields 6.46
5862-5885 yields 6.44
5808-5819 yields 6.55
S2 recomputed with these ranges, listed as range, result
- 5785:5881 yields 6.59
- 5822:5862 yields 6.62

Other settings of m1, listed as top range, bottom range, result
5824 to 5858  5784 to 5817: 1.00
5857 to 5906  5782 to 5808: 0.95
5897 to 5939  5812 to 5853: 0.96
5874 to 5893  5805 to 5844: 0.92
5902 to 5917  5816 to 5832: 0.95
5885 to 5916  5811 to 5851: 0.92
